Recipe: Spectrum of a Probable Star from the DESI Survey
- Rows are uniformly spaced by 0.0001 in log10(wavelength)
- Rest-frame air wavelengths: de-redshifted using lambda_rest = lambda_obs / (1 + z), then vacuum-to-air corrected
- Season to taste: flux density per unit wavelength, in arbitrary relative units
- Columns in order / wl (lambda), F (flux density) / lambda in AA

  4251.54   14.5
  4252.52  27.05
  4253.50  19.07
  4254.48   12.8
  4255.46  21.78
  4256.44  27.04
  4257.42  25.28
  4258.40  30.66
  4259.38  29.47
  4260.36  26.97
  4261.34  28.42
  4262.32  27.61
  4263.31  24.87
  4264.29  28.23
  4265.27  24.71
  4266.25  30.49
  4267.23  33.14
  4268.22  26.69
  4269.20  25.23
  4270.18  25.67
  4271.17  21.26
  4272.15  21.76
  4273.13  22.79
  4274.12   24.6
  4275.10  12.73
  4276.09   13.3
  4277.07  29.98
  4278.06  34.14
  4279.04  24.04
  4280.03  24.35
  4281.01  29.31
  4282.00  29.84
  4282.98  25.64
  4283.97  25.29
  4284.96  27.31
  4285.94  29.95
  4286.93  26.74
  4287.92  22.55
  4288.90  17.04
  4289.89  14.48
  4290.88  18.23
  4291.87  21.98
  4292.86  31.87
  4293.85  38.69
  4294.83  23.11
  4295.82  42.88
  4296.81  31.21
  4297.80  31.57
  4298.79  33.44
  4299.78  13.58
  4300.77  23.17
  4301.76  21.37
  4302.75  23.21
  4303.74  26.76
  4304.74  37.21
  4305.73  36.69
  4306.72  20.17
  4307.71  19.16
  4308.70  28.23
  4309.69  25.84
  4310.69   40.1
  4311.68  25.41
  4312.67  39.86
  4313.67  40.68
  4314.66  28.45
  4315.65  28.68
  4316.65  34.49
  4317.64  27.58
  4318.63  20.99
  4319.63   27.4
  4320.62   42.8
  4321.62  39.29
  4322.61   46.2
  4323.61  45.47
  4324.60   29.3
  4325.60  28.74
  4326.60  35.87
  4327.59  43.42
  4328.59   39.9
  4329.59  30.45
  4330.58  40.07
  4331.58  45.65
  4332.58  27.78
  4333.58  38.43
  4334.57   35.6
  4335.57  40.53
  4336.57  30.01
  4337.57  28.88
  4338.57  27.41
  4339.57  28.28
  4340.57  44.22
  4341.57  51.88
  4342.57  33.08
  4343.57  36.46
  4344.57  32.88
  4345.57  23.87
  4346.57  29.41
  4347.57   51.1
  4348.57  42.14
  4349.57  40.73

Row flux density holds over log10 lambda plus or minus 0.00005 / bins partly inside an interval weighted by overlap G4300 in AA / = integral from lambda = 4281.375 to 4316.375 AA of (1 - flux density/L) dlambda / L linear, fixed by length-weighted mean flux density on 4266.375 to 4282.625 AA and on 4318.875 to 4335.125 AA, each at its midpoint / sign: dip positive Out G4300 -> 3.2 AA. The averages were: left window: 25.1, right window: 37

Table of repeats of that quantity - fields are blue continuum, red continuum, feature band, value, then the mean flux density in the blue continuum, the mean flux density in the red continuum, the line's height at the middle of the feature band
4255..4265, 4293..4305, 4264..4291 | 3.0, 27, 28.8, 27.8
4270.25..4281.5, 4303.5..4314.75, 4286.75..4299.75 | 0.4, 23.6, 30.9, 27.4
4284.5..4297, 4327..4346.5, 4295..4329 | -0.9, 26.5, 35.6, 30.7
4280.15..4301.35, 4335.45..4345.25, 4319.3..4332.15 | -2.2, 26.5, 34.9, 32.5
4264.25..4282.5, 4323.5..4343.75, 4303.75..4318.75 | 0.8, 25.3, 36.1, 32.1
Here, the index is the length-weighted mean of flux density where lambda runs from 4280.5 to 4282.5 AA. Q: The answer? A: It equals 29.6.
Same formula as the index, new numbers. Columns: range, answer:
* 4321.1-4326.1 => 37.8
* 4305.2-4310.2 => 26.1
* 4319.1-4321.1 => 34.8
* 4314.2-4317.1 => 30.5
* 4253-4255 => 16.1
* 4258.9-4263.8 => 27.4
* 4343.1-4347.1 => 30.8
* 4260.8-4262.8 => 28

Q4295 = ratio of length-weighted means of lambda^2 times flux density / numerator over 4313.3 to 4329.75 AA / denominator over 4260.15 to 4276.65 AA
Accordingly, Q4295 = 1.45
